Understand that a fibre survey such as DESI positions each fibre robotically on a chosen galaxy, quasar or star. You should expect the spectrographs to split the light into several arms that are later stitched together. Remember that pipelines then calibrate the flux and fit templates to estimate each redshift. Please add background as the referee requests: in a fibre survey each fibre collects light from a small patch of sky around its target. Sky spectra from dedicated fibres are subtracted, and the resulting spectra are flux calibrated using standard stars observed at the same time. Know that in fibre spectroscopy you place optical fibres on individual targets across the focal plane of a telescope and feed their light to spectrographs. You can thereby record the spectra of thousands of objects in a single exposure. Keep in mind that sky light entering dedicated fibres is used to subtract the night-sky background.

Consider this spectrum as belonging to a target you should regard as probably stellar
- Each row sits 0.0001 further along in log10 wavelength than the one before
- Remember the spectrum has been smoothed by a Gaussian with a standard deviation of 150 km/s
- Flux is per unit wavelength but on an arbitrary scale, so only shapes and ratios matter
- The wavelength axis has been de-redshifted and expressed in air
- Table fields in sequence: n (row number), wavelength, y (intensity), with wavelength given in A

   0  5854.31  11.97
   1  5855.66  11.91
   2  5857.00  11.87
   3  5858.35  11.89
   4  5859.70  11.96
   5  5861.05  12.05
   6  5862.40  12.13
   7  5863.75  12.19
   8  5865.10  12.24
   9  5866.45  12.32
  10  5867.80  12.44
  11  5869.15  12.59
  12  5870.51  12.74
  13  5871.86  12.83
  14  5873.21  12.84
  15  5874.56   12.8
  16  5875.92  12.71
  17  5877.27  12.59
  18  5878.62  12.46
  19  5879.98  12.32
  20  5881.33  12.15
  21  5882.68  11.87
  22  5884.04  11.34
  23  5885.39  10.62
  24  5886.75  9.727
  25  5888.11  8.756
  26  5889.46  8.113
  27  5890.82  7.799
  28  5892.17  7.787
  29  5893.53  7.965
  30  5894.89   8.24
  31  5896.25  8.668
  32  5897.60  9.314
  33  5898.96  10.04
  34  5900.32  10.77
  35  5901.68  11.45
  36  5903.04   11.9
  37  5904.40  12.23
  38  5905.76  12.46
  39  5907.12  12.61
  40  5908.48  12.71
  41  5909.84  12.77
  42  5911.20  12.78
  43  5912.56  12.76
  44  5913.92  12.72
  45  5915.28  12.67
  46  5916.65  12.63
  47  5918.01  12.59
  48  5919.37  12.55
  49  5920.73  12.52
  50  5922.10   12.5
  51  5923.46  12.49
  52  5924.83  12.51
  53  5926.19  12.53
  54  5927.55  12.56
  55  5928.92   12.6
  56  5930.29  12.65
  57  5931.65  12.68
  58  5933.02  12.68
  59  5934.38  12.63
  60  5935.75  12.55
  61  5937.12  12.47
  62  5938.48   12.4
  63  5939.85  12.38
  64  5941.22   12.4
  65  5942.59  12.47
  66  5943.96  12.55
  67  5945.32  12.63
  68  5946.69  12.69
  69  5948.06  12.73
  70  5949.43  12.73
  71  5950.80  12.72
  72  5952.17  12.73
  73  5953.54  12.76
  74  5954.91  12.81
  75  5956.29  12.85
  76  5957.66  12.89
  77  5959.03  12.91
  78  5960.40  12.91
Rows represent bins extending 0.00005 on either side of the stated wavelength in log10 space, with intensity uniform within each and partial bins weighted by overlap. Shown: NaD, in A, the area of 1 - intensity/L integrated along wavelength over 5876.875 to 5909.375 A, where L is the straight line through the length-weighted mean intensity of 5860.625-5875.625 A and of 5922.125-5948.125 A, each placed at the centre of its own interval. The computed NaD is 5.02 A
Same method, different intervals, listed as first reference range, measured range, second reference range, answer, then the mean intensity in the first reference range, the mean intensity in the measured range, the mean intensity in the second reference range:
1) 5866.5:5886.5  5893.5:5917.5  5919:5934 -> 1.87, 12.3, 11.5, 12.6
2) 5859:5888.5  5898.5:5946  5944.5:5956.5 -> 0.24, 12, 12.4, 12.7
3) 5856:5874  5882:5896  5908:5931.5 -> 3.64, 12.3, 9.2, 12.6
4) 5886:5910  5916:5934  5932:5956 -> -1.55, 10.1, 12.6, 12.6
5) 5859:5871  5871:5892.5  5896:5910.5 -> 1.48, 12.3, 11.1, 11.4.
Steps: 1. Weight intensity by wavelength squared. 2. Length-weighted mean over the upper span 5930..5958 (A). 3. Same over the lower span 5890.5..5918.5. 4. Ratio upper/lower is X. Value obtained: 1.15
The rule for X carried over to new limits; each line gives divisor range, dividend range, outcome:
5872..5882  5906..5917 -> 1.02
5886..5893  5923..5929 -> 1.50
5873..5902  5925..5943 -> 1.22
